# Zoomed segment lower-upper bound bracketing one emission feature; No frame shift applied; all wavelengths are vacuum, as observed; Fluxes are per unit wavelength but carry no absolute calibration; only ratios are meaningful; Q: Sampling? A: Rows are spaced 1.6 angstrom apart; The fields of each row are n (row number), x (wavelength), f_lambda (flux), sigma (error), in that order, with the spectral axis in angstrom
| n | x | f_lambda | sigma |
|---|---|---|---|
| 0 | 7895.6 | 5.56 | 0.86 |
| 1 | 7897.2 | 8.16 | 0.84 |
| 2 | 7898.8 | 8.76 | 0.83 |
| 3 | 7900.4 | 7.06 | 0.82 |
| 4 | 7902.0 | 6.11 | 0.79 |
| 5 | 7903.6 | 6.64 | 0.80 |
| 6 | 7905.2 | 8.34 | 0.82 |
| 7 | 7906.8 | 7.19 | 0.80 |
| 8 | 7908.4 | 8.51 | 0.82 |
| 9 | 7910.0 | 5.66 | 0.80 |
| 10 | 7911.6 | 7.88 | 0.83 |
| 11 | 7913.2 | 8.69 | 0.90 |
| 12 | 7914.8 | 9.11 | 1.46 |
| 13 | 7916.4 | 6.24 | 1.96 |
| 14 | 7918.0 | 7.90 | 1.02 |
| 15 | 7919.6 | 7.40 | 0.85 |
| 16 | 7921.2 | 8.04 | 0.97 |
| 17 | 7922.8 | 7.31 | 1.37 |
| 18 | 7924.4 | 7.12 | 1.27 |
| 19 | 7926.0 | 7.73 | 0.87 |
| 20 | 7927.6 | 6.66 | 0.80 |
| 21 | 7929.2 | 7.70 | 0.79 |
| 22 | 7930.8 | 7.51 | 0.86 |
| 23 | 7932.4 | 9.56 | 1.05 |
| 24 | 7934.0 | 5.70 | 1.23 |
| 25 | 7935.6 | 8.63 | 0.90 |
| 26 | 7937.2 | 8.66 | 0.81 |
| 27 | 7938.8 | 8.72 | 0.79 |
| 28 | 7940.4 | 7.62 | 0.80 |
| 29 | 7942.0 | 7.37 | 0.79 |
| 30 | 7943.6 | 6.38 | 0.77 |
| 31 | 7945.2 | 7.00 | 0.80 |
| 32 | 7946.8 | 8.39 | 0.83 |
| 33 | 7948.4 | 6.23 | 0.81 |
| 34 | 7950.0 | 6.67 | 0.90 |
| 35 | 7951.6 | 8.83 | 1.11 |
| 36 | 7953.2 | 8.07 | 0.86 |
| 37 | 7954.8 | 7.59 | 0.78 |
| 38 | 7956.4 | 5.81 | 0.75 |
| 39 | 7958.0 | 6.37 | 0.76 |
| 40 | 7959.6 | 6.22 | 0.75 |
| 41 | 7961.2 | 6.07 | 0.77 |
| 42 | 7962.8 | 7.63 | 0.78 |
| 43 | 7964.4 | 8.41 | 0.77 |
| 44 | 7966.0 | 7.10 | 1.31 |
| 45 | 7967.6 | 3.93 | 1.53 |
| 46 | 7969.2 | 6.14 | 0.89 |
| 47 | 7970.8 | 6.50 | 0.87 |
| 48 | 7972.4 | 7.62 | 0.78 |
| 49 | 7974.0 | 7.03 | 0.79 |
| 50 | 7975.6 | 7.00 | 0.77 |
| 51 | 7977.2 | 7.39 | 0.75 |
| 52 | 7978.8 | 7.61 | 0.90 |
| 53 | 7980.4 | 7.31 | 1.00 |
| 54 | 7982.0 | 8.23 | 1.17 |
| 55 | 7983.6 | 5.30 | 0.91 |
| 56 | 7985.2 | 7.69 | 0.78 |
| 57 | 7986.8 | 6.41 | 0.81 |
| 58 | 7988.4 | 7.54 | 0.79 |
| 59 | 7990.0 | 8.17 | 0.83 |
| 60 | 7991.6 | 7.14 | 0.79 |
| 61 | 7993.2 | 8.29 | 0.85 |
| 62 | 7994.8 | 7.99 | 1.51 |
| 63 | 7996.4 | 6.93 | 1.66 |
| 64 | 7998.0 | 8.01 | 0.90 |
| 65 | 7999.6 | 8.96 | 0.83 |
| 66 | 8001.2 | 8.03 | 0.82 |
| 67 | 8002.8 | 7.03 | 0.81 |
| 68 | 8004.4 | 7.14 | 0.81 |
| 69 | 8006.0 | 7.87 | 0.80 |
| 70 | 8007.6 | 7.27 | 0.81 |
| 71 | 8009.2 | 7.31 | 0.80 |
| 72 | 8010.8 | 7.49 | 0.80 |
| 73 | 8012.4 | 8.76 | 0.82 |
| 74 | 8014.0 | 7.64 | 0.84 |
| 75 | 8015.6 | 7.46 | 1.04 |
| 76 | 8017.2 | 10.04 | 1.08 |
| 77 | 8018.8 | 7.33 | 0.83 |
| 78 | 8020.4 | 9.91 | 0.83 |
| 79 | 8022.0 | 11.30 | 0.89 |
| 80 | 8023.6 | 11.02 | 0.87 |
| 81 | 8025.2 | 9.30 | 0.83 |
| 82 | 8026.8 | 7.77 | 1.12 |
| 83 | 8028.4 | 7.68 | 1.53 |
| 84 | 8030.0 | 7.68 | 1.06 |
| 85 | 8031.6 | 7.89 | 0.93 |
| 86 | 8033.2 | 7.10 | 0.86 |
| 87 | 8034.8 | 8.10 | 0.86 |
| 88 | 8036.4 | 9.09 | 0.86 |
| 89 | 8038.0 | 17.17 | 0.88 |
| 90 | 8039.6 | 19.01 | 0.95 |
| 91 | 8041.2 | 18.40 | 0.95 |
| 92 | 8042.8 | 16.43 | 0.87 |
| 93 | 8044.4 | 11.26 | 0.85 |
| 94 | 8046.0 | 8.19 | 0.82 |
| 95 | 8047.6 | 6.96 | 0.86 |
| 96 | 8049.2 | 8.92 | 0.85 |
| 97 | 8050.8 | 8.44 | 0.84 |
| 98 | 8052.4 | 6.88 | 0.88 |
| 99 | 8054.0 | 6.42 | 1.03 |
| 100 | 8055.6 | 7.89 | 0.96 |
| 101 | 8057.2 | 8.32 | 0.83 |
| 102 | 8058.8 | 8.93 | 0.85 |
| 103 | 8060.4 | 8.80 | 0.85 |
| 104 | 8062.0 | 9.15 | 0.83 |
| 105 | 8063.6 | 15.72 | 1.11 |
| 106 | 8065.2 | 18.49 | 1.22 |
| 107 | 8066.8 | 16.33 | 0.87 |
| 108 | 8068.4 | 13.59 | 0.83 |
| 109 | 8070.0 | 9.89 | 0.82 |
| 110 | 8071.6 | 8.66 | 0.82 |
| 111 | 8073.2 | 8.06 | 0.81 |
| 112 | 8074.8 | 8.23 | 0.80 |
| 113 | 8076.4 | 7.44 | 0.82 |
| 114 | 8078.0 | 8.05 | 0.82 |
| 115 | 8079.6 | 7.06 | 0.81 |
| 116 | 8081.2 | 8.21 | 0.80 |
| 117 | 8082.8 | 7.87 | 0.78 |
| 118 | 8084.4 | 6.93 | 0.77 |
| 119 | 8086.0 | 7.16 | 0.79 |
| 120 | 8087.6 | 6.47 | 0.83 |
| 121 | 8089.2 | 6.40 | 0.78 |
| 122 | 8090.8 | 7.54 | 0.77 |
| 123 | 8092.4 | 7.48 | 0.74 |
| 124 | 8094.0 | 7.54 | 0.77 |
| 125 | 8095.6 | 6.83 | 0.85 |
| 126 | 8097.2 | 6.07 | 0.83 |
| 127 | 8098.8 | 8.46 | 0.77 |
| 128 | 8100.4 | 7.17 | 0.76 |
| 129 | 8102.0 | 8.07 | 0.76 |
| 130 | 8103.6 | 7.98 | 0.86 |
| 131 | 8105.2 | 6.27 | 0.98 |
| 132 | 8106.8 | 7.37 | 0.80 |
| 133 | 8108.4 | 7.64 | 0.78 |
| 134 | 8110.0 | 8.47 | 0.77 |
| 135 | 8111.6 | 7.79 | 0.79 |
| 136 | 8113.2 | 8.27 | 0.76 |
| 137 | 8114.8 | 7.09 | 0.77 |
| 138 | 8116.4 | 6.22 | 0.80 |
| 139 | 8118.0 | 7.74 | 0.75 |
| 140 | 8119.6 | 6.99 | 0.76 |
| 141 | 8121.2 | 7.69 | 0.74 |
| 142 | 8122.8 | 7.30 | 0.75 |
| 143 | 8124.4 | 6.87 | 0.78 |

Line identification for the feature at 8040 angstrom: H-alpha 6563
